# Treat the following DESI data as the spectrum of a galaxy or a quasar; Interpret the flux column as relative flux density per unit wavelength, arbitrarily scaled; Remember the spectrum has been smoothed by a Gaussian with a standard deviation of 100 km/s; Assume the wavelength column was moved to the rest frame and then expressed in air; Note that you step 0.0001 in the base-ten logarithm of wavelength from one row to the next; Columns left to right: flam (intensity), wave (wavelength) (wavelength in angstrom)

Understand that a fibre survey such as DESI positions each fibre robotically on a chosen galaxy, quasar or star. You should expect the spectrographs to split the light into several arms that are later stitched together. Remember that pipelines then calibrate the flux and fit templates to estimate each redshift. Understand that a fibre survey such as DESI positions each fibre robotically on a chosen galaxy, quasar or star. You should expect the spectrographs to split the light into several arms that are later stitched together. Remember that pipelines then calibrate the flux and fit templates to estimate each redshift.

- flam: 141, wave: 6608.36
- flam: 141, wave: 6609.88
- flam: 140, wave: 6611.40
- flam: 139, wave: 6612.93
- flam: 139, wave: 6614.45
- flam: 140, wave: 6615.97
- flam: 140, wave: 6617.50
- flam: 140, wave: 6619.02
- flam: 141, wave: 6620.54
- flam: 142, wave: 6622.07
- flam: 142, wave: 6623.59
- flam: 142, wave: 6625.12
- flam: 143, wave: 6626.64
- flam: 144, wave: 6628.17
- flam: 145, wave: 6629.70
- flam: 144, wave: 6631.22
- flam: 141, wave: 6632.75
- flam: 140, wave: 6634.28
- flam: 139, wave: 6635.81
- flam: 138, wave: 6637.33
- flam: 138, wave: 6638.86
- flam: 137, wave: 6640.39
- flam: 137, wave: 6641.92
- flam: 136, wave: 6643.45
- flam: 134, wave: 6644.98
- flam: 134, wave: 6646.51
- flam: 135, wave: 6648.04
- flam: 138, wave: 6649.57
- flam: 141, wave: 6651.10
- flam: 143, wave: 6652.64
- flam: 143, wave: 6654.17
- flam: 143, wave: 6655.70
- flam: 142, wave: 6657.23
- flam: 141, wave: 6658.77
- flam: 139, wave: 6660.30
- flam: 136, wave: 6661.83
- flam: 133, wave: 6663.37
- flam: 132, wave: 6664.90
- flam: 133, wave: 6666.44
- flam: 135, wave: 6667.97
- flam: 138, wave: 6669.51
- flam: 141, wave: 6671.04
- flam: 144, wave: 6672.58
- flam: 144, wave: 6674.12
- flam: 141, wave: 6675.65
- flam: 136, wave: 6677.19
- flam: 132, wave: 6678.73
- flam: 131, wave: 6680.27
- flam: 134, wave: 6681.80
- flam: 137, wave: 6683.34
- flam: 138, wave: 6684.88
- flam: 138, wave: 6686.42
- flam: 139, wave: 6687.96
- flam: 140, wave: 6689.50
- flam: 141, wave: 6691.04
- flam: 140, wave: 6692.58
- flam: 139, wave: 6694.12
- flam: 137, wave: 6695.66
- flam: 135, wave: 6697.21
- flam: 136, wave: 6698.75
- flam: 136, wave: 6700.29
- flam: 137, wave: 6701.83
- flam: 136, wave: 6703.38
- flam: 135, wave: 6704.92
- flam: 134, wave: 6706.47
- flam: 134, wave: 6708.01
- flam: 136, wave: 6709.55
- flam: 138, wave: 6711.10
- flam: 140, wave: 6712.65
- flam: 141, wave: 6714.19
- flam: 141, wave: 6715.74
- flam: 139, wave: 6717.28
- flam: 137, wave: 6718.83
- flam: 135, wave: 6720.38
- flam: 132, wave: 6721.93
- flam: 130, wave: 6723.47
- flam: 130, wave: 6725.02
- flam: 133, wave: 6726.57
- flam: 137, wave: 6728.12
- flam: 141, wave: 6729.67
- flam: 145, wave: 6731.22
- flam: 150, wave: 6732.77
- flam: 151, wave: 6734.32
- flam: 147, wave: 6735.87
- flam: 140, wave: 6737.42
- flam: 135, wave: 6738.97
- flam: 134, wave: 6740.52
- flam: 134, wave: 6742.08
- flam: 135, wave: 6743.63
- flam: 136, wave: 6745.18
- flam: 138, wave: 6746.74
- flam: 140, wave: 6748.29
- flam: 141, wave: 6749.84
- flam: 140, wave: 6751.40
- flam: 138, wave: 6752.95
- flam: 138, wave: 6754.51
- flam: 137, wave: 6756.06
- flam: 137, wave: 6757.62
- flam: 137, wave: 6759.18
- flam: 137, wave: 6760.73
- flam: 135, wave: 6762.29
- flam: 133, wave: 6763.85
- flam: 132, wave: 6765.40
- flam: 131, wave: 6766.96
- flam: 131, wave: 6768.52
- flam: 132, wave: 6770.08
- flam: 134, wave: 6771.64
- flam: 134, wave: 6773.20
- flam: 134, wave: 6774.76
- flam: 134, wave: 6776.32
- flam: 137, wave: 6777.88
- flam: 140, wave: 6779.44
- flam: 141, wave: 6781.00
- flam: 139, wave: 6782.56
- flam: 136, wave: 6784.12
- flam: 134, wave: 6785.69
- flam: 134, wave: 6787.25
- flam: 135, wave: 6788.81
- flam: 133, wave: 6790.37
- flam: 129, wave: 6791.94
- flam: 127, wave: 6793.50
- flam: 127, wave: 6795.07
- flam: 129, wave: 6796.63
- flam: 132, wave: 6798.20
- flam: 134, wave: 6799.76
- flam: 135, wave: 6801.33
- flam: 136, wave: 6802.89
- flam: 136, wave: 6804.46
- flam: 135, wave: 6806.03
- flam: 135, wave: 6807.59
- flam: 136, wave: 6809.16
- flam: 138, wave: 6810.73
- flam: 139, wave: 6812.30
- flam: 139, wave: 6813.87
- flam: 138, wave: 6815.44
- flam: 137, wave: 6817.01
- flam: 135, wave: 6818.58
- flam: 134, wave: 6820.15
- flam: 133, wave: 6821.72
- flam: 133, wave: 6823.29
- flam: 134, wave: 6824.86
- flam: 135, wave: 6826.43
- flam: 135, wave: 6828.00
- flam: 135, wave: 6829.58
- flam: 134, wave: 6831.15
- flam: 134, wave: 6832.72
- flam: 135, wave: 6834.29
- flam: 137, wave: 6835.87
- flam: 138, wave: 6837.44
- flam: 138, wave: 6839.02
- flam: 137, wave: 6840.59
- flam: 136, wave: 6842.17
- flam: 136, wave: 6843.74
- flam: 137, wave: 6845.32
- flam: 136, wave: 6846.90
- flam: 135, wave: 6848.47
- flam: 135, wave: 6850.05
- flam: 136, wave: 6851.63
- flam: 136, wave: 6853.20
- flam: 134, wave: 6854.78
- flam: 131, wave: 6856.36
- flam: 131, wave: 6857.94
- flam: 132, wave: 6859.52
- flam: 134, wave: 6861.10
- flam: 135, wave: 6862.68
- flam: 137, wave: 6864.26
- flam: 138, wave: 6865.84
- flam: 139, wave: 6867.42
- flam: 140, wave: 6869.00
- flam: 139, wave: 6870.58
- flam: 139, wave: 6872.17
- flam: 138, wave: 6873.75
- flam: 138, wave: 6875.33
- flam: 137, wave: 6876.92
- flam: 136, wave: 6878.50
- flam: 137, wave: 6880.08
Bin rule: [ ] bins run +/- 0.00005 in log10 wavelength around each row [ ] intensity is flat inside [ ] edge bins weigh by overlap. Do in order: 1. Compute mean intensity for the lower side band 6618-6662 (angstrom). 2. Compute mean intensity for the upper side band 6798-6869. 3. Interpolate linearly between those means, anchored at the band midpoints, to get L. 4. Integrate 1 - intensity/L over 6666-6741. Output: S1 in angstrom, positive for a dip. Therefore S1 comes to 0.4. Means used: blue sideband 140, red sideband 136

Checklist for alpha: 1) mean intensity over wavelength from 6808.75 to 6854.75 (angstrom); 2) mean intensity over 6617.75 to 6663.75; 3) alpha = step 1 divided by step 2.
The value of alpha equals 1.0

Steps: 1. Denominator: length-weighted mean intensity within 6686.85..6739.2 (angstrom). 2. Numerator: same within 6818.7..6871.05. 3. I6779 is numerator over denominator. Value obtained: 0.98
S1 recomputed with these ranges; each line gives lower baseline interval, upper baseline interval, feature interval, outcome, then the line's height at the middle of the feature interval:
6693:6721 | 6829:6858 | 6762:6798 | 0.7 angstrom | 136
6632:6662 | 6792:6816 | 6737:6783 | -0.2 angstrom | 135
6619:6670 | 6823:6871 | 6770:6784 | 0.0 angstrom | 137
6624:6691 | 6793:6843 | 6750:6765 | -0.1 angstrom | 136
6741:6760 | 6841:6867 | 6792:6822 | 0.4 angstrom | 136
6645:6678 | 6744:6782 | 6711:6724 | 0.0 angstrom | 137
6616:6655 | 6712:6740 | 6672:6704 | 0.4 angstrom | 139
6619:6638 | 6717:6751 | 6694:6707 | 0.3 angstrom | 139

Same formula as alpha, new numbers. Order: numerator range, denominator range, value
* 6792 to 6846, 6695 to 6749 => 0.98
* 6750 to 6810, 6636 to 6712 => 0.98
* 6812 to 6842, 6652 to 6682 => 0.98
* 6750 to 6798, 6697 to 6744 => 0.98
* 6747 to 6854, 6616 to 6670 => 0.97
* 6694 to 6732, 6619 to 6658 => 0.97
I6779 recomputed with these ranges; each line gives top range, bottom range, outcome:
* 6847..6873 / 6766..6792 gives 1.01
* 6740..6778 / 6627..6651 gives 0.98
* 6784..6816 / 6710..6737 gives 0.96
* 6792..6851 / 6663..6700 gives 0.98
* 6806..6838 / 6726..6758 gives 0.97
